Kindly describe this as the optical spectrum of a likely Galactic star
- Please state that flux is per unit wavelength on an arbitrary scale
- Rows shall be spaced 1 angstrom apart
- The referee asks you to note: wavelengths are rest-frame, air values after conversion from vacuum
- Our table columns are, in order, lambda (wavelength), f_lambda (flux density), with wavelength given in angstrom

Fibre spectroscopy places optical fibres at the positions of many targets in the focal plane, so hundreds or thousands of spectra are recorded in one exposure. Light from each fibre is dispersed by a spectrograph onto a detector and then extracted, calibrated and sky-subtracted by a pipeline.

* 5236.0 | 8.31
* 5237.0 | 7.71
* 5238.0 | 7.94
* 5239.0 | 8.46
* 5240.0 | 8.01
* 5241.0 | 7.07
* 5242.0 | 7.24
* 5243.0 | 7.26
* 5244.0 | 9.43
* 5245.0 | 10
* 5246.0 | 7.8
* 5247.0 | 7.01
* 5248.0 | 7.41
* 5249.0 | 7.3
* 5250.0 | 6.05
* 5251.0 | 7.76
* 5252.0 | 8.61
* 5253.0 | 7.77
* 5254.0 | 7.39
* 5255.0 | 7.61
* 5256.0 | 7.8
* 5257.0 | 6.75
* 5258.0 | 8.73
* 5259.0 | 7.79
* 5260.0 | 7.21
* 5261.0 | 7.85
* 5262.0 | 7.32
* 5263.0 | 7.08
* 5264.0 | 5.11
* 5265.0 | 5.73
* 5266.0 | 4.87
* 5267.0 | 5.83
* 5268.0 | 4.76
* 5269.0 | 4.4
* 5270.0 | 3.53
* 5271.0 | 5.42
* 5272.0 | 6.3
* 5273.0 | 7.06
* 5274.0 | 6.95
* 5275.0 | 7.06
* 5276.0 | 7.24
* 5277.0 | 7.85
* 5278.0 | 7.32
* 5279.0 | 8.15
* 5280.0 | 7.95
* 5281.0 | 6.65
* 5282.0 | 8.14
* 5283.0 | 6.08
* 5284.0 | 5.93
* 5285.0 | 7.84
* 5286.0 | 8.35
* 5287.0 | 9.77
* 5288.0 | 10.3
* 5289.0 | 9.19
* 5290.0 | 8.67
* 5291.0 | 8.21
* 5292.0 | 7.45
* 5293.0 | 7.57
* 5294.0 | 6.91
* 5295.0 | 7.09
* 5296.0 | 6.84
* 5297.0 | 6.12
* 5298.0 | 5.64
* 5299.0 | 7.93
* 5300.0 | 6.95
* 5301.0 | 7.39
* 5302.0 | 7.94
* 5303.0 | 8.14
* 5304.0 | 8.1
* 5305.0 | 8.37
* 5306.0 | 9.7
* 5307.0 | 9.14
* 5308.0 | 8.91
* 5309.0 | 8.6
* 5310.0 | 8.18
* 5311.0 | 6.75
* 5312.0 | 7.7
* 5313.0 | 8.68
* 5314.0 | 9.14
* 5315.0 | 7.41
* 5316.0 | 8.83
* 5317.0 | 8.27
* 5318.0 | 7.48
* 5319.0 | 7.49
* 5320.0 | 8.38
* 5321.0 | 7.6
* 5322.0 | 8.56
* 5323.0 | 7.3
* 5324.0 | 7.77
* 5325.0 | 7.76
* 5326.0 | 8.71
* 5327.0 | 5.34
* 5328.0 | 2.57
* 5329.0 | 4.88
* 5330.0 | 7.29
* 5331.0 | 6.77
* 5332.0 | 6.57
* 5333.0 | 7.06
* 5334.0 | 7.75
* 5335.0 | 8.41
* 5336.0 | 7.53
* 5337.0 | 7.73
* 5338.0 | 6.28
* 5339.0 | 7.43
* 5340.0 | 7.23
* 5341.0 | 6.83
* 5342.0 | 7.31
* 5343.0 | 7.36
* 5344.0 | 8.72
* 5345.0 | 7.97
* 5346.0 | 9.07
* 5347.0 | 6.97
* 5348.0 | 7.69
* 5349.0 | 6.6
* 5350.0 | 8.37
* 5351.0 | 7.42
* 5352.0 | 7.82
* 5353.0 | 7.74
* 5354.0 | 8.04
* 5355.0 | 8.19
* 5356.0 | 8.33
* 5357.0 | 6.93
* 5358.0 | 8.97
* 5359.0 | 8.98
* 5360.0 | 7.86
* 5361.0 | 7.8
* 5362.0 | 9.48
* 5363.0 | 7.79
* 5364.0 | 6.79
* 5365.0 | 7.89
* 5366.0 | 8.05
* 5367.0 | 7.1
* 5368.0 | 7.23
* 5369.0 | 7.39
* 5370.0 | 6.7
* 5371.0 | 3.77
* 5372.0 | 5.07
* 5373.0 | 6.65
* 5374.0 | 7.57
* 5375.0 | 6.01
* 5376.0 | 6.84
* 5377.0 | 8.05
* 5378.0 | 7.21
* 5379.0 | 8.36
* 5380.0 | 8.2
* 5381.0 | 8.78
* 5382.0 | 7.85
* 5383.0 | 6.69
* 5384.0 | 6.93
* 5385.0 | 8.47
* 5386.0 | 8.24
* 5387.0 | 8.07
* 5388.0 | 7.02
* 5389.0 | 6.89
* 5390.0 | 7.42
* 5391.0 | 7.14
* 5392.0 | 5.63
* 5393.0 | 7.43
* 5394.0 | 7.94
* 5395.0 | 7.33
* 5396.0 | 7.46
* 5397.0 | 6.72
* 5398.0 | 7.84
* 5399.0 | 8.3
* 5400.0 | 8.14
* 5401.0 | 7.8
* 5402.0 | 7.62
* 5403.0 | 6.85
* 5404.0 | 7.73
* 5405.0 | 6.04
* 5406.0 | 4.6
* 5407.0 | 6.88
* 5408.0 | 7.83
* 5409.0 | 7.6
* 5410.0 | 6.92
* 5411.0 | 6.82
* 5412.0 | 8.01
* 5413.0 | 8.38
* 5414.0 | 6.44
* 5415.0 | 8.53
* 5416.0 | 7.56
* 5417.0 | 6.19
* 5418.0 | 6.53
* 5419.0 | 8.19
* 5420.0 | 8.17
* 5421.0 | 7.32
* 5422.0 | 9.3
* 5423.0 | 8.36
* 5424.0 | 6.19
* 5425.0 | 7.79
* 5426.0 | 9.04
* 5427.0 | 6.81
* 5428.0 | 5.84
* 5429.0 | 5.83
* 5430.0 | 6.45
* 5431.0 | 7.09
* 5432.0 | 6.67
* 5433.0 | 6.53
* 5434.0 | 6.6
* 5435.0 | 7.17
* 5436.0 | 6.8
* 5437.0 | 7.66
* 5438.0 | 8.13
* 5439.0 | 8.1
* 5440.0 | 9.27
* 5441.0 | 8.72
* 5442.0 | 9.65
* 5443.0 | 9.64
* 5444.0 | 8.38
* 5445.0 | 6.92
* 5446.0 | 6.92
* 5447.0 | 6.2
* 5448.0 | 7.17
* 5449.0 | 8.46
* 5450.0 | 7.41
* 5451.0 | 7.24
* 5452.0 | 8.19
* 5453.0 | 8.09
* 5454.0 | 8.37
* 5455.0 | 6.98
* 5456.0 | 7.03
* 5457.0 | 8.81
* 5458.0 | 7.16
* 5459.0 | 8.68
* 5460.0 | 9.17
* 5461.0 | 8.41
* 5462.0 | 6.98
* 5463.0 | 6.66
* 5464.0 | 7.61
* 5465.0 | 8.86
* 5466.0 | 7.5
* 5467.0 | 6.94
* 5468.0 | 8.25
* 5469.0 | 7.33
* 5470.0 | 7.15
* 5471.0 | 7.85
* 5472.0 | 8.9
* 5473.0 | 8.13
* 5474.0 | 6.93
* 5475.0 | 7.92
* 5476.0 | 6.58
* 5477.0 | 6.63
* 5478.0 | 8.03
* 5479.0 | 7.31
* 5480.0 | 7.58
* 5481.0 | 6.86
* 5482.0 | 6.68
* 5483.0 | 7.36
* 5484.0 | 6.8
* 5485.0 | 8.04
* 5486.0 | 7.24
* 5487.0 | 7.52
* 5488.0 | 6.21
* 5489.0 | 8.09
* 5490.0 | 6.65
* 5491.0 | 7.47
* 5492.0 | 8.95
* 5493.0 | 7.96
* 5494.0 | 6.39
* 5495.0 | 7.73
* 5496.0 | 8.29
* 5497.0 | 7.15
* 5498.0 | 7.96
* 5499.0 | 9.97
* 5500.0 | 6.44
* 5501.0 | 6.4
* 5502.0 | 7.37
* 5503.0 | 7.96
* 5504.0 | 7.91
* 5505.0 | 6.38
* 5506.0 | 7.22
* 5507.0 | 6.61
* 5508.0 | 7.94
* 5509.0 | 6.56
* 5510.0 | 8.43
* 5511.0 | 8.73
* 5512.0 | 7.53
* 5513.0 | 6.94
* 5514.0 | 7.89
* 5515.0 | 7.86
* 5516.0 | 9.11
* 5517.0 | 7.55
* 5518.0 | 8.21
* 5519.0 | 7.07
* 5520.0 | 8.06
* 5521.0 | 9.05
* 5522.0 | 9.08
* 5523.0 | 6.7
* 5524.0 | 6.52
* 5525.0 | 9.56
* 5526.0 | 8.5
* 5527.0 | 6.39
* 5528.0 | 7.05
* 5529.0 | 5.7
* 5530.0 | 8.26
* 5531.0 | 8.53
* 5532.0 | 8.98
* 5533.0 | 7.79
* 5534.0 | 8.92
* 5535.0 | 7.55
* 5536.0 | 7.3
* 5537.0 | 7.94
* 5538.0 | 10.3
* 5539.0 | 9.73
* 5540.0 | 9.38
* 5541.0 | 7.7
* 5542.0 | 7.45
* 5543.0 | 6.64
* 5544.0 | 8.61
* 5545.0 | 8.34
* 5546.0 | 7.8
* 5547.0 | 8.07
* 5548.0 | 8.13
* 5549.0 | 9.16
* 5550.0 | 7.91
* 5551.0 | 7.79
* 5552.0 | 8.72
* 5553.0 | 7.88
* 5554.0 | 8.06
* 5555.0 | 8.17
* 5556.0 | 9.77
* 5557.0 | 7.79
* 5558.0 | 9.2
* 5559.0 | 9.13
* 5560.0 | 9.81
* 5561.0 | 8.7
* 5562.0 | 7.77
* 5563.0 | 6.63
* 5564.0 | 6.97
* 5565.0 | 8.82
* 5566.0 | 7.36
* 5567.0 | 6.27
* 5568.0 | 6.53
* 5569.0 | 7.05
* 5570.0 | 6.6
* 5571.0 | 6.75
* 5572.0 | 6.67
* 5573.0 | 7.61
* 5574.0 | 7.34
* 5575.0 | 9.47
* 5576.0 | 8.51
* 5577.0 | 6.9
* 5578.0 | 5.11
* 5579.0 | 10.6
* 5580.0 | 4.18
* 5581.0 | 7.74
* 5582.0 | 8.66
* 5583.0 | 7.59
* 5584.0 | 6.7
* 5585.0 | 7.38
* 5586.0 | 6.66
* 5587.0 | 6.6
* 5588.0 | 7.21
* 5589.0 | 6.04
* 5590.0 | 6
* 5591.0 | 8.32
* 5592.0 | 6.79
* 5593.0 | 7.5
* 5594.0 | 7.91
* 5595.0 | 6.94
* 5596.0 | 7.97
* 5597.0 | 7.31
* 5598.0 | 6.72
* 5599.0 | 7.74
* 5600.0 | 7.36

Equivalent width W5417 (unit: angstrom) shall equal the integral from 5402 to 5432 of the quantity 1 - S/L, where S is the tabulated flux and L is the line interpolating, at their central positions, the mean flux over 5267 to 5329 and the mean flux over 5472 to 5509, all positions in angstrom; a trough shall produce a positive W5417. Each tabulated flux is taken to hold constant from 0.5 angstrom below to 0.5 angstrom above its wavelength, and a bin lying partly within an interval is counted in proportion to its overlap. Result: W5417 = 0.8 angstrom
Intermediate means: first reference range 7.44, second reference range 7.42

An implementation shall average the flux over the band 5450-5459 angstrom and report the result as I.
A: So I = 7.77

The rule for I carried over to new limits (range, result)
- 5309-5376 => 7.45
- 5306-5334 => 7.57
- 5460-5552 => 7.75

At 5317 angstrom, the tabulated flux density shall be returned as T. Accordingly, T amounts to 8.27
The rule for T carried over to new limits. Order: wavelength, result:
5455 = 6.98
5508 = 7.94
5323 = 7.3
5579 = 10.6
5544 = 8.61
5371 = 3.77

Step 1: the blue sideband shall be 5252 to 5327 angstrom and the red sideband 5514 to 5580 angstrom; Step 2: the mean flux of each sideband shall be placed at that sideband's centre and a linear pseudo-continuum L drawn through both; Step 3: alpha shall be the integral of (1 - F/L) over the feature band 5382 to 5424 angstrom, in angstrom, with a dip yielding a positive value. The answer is 1.59 angstrom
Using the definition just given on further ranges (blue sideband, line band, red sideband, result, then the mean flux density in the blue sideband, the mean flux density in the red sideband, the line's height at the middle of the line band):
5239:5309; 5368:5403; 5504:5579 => 1.5 angstrom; 7.39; 7.89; 7.6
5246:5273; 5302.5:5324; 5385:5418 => -4.0 angstrom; 6.7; 7.3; 6.92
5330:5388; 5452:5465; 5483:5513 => -0.7 angstrom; 7.52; 7.5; 7.51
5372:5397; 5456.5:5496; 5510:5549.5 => 1.1 angstrom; 7.36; 8.06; 7.8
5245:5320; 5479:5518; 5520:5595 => 0.9 angstrom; 7.44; 7.78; 7.71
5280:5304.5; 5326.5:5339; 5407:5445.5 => 1.7 angstrom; 7.64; 7.56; 7.61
